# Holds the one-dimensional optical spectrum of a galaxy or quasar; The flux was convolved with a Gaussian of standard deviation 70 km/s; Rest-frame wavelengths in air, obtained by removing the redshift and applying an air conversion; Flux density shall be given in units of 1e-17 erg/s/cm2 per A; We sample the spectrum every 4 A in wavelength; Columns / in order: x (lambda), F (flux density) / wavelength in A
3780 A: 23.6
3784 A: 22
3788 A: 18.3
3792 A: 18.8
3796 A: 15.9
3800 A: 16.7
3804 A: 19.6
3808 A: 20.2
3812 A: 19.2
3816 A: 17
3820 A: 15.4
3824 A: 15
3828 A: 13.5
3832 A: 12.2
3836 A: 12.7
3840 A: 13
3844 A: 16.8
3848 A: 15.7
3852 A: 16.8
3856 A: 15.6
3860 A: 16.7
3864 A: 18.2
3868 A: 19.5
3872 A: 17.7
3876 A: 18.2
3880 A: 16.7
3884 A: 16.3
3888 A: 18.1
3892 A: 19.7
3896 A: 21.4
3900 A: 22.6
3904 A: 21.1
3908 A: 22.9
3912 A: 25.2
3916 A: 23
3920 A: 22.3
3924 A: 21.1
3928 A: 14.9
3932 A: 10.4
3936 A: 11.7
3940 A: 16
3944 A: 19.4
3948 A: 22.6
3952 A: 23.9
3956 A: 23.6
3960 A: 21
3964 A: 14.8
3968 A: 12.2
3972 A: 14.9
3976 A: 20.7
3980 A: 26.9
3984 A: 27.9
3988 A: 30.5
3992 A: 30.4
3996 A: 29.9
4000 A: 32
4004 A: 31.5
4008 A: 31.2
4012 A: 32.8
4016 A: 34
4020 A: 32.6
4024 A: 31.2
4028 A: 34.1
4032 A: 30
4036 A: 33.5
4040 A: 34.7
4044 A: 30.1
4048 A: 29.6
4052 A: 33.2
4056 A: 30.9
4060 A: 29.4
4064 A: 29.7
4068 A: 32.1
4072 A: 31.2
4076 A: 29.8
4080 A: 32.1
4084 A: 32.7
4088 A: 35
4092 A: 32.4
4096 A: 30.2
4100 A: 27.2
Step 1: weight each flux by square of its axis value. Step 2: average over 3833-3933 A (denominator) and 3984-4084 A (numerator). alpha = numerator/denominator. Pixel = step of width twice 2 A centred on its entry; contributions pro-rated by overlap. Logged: 1.9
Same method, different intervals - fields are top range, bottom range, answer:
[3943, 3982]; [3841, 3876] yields 1.24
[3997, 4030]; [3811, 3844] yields 2.41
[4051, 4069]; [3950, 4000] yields 1.37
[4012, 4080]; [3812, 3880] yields 2.19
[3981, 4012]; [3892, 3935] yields 1.57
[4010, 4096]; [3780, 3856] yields 2.15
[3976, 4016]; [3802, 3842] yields 2.08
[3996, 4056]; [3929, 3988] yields 1.71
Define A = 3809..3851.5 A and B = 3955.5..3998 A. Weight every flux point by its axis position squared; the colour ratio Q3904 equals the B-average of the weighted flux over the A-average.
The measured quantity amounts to 1.63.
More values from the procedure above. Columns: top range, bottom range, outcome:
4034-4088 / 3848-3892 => 2.00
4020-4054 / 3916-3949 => 1.93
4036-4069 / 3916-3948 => 1.92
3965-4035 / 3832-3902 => 1.76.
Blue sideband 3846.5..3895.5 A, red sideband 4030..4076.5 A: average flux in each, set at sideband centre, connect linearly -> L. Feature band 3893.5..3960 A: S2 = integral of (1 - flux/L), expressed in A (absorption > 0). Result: 4.4 A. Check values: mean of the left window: 17.6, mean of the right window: 31.2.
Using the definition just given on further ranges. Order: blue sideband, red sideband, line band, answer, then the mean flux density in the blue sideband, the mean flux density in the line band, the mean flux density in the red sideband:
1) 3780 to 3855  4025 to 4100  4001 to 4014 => -1.7 A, 16.8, 31.8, 31.6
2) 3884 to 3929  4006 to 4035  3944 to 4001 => 8.9 A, 21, 23.4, 32.3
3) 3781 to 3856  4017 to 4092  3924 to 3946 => 8.3 A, 16.7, 15.1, 31.8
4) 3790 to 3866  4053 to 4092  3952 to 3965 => 1.9 A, 16.3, 20.8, 31.5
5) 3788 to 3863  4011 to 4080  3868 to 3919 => 2.0 A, 16.2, 20.3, 31.7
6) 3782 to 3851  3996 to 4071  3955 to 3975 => 7.2 A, 16.6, 17.2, 31.8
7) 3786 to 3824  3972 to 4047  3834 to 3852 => 4.8 A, 17.7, 14.8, 30.3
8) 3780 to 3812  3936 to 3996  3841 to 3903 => 7.1 A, 19.1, 18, 21.7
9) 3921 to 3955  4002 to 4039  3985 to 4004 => -1.9 A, 17.8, 30.6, 32.4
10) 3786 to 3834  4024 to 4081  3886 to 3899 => 1.1 A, 16.8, 20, 31.4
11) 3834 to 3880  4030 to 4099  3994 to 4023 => -4.8 A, 16.5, 32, 31.5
